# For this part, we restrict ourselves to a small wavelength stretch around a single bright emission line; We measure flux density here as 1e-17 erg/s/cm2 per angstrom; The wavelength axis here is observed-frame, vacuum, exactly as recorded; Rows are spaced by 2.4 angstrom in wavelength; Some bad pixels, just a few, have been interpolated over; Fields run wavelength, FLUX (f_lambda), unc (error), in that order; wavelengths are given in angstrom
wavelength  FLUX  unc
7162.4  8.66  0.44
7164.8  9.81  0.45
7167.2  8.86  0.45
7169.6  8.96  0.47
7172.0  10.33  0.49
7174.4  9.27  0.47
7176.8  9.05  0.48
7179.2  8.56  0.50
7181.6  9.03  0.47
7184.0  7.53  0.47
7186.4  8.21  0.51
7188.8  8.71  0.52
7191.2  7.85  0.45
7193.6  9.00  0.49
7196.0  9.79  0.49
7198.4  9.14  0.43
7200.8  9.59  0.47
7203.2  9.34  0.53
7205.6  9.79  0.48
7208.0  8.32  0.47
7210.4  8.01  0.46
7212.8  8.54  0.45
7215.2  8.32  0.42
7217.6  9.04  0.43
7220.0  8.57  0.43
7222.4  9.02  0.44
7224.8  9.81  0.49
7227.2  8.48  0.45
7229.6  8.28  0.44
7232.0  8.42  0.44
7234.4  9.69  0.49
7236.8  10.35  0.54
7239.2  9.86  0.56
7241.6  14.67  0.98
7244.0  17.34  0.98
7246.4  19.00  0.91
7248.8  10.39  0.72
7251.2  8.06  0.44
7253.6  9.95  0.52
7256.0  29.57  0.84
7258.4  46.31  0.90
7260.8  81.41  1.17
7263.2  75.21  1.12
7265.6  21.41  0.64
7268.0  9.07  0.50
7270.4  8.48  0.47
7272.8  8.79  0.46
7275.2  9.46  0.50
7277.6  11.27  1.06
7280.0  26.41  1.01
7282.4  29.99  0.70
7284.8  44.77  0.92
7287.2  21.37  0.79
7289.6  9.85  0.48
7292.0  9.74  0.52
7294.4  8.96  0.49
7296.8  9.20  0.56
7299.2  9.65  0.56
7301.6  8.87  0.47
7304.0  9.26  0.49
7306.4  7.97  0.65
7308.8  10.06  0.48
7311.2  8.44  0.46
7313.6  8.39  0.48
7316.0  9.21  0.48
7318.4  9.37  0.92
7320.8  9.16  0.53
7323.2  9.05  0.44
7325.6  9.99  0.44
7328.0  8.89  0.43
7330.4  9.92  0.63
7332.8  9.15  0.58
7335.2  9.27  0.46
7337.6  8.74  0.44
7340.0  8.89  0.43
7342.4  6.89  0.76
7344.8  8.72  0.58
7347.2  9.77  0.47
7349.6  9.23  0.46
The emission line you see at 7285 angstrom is [N II] 6583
